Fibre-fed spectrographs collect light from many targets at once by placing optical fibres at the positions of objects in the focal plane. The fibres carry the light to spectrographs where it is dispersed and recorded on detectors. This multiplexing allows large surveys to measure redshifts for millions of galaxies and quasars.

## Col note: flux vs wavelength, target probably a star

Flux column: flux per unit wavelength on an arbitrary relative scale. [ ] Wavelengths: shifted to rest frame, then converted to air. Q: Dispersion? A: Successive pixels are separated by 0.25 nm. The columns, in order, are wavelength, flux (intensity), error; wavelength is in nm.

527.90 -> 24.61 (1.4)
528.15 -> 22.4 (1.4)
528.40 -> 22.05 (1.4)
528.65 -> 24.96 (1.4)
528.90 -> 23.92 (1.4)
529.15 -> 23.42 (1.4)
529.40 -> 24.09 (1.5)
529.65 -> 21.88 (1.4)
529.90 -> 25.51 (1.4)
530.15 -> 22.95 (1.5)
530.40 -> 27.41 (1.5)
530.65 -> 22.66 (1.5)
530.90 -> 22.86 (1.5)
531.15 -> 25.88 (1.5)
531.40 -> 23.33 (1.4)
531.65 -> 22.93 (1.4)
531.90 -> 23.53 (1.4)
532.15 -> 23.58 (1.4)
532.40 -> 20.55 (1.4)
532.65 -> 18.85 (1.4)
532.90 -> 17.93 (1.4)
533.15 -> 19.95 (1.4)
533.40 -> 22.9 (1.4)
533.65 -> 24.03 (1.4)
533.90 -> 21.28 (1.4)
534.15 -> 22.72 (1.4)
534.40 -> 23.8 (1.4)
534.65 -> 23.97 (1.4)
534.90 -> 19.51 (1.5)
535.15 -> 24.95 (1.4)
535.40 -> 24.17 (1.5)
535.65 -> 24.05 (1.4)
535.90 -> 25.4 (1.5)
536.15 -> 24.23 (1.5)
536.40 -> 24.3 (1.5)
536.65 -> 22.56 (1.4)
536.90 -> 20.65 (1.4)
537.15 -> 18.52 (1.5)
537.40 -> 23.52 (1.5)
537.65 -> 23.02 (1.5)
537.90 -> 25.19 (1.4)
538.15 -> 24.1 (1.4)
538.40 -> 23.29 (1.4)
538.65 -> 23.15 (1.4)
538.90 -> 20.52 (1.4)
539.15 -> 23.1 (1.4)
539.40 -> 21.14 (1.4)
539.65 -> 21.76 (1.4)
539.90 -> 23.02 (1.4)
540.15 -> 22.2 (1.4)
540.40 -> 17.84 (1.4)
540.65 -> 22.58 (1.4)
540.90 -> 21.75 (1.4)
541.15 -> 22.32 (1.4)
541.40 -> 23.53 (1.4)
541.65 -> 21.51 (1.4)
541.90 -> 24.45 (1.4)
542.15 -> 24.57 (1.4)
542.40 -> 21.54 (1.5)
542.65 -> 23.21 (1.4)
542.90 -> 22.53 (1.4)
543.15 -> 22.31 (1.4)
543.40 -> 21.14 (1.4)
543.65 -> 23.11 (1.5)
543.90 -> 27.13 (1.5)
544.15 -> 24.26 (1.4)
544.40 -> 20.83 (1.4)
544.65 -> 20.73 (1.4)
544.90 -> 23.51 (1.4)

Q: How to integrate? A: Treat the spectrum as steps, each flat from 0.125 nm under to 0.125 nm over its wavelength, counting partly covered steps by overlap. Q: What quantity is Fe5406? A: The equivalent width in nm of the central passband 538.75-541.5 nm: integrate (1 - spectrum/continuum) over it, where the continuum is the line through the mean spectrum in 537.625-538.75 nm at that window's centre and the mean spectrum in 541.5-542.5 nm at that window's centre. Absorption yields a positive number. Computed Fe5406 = 0.193 nm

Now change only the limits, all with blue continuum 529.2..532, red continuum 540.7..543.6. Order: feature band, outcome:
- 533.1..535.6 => 0.07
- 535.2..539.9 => 0.04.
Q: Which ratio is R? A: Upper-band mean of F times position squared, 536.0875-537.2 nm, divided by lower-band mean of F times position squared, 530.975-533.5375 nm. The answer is 1.03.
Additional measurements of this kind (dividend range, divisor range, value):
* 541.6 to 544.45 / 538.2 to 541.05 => 1.07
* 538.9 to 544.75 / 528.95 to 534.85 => 1.02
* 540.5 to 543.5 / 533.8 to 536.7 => 0.99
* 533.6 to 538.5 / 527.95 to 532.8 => 1.02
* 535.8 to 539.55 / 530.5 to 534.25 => 1.05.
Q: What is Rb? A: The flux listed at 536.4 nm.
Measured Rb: 24.3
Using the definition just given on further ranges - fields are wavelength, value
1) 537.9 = 25.19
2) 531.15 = 25.88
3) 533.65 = 24.03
